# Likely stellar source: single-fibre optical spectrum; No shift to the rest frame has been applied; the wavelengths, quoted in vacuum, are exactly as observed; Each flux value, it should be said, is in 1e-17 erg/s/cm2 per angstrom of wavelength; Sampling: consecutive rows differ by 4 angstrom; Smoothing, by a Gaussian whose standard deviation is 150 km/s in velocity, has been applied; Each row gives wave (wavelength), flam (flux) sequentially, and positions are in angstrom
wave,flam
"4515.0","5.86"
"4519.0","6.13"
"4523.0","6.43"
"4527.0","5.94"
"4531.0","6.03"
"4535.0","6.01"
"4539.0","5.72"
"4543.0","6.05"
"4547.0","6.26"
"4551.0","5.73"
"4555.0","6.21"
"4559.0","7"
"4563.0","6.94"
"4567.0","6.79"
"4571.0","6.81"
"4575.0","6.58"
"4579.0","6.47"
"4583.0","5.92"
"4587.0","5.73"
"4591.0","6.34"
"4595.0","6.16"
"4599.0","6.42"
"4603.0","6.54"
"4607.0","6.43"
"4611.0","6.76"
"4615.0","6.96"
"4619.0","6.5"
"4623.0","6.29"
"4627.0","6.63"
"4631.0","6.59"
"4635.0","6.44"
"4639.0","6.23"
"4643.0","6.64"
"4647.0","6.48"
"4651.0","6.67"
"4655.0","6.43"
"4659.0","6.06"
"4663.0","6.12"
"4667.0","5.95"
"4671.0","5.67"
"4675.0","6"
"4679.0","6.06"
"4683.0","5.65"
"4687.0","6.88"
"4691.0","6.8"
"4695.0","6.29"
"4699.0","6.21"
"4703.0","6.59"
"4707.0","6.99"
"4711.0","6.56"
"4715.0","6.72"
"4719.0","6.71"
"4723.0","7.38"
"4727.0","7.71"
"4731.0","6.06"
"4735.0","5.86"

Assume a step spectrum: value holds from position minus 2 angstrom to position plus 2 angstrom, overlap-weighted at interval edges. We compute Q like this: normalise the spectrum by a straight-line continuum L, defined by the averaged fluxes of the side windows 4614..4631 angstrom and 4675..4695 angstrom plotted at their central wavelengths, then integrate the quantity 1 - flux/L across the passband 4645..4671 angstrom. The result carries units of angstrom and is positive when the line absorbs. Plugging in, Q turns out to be 0.7 angstrom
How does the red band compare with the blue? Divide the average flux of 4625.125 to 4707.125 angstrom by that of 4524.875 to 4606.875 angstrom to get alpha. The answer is 1.0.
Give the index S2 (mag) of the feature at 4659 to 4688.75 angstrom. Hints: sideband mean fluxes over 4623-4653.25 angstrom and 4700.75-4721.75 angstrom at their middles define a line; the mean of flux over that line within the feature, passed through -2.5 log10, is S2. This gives 0.10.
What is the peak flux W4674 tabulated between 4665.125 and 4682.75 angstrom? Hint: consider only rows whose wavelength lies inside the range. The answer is 6.06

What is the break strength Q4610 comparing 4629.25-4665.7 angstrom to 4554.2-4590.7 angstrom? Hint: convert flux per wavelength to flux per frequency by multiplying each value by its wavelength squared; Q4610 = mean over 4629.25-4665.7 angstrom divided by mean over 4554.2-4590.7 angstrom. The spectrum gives 1.0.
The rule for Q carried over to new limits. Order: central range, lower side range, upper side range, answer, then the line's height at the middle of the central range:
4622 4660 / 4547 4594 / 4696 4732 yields 0.72 angstrom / 6.58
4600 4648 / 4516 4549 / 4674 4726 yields -1.56 angstrom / 6.33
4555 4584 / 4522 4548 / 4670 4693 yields -2.68 angstrom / 6.08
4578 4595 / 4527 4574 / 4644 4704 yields 0.53 angstrom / 6.3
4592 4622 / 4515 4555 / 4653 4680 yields -2.42 angstrom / 6.04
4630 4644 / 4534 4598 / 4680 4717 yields -0.09 angstrom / 6.41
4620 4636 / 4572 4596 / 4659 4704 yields -0.73 angstrom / 6.21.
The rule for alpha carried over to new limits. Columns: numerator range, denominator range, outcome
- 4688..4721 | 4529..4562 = 1.08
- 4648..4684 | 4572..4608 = 0.97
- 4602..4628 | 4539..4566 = 1.04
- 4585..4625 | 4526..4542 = 1.08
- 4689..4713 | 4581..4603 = 1.07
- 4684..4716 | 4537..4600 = 1.04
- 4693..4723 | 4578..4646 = 1.03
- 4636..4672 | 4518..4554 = 1.04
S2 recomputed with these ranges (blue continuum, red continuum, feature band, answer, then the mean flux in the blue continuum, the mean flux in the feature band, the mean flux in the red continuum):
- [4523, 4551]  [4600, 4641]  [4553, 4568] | -0.096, 6.01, 6.73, 6.53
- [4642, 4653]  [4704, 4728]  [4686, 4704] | 0.051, 6.59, 6.53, 6.96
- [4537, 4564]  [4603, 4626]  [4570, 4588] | 0.016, 6.25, 6.31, 6.59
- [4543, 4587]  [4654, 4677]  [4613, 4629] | -0.068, 6.42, 6.59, 6.02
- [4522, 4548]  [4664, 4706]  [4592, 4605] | -0.044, 6.04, 6.37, 6.23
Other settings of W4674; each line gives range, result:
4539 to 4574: 7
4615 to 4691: 6.96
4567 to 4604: 6.81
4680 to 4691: 6.88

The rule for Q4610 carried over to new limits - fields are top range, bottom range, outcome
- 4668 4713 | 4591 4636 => 1.00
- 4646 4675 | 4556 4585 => 0.97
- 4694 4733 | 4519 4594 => 1.15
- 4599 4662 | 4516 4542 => 1.13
